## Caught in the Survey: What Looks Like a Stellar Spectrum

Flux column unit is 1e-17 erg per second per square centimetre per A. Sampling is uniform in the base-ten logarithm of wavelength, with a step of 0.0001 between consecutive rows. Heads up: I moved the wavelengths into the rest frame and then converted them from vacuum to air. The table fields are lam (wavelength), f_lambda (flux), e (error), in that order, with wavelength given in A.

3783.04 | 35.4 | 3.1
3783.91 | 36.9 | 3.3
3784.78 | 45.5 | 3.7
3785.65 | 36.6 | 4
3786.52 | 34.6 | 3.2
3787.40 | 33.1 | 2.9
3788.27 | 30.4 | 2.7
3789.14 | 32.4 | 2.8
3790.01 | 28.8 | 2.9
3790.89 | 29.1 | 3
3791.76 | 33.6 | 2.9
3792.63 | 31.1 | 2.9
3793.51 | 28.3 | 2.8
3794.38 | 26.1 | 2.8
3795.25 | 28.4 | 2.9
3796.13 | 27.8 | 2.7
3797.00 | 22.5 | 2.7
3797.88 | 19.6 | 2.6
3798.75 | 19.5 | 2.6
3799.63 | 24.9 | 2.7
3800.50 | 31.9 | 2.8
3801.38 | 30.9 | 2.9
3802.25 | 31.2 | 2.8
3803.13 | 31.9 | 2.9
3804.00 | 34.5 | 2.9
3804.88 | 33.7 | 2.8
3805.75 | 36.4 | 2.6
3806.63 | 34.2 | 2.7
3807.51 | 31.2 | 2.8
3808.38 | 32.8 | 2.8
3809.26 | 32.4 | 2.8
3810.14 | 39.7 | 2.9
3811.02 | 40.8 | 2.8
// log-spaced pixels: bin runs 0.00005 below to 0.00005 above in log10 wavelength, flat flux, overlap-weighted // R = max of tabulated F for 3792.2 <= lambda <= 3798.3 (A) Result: 31.1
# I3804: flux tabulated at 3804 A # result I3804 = 34.5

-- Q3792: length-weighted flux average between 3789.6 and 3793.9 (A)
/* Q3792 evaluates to 30.2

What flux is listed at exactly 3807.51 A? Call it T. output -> 31.2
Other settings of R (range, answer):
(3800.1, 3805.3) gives 34.5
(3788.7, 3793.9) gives 33.6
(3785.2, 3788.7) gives 36.6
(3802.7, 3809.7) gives 36.4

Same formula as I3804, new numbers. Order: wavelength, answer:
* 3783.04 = 35.4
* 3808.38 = 32.8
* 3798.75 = 19.5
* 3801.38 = 30.9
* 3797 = 22.5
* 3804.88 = 33.7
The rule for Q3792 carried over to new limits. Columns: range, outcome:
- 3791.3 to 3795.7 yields 29.5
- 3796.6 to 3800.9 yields 23.6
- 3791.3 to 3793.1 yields 32.2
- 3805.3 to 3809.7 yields 33.4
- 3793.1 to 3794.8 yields 27.3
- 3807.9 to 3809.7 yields 32.6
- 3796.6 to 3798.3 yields 21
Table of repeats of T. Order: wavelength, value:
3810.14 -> 39.7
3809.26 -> 32.4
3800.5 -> 31.9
